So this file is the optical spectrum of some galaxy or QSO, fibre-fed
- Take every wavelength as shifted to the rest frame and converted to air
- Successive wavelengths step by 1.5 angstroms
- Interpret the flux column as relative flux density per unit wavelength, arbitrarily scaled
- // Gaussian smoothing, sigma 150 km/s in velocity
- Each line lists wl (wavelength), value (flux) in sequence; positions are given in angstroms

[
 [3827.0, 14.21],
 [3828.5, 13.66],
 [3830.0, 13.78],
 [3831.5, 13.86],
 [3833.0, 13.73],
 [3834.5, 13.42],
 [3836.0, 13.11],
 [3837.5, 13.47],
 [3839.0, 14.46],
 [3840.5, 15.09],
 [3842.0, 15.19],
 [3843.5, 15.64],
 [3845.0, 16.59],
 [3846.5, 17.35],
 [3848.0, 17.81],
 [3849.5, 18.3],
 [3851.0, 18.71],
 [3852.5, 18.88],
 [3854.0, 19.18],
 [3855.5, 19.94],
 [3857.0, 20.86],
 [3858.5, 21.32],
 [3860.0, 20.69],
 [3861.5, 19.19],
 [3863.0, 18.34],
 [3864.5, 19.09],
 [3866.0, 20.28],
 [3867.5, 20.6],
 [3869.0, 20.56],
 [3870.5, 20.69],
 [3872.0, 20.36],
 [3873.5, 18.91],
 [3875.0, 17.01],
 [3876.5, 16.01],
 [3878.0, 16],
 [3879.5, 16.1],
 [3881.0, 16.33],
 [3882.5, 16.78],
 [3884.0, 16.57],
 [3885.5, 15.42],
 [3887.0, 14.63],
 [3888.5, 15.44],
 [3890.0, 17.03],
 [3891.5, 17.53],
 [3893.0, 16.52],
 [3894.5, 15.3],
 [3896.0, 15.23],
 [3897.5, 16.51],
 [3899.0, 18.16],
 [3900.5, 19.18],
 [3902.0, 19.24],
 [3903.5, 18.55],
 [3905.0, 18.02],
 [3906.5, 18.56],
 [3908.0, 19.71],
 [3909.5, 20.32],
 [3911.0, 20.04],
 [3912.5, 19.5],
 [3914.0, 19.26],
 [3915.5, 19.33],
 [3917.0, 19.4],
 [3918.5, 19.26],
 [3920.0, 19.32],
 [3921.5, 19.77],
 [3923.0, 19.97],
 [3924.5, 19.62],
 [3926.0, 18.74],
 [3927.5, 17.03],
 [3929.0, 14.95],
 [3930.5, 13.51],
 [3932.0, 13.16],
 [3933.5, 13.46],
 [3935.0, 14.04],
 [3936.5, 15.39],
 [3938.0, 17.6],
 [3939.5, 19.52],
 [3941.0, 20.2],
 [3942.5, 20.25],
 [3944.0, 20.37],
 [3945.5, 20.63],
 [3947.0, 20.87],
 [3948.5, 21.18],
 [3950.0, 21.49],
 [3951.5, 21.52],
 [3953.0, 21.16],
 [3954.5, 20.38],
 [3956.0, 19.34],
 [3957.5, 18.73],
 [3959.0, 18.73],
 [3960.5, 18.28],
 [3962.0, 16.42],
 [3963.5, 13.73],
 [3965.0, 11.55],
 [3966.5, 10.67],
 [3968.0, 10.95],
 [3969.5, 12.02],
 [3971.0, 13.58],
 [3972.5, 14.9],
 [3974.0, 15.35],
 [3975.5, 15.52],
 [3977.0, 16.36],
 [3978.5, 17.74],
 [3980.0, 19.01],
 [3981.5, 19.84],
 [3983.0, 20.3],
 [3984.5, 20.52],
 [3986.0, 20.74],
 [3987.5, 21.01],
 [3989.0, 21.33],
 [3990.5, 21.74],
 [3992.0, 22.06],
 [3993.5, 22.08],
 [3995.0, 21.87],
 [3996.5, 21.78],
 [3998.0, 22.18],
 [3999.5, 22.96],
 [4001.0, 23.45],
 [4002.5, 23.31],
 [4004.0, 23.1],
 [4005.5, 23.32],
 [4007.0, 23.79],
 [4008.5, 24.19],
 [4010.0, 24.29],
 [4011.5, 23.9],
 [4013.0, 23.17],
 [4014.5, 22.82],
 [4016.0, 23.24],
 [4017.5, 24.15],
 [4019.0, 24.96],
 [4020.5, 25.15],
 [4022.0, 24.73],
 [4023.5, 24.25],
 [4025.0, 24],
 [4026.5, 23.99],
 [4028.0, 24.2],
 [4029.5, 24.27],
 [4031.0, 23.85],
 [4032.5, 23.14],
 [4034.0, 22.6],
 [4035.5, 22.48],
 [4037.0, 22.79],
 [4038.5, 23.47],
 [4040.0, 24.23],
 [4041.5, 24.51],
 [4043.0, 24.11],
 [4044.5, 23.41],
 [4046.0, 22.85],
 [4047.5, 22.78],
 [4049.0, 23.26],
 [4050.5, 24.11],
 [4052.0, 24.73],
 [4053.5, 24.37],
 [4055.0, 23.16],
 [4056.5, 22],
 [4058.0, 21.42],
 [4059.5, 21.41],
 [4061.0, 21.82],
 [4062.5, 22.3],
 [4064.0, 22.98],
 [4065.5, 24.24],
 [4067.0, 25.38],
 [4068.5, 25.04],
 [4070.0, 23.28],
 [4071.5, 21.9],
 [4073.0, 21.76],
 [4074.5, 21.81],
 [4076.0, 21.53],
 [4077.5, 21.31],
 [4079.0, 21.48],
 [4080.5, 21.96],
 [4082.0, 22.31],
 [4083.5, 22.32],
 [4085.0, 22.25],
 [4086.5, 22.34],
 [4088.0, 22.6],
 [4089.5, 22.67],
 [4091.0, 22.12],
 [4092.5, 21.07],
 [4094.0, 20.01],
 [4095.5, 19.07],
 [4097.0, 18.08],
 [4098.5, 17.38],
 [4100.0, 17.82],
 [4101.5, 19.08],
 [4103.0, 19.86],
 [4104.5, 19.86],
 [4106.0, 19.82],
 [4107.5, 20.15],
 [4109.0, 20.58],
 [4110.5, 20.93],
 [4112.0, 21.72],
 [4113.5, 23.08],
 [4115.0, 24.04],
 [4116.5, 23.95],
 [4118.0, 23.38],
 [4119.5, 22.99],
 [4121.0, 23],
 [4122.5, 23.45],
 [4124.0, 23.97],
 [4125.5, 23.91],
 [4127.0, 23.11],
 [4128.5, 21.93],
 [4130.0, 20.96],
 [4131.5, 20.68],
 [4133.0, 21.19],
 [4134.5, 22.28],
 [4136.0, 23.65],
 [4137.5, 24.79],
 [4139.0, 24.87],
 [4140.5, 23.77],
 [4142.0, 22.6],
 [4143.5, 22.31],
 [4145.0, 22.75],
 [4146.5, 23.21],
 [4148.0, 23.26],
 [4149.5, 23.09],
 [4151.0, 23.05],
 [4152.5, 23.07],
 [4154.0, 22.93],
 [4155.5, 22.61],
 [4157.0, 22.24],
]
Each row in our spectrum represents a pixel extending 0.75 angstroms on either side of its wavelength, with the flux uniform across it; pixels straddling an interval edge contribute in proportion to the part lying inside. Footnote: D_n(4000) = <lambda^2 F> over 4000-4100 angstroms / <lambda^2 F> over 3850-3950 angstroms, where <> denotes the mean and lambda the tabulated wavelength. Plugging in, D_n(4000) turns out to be 1.3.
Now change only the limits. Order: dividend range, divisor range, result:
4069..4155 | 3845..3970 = 1.35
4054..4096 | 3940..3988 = 1.31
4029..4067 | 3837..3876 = 1.39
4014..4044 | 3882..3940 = 1.45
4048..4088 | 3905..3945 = 1.34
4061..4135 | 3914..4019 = 1.21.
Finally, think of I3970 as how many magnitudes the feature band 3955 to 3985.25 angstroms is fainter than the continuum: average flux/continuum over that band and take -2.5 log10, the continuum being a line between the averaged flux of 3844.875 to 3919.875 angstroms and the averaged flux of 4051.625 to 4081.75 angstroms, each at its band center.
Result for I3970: 0.249 mag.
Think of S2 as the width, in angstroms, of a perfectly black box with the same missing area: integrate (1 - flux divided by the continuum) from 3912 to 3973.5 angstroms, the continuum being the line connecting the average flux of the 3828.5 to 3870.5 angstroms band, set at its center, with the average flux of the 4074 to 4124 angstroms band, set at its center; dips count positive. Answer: 4.3 angstroms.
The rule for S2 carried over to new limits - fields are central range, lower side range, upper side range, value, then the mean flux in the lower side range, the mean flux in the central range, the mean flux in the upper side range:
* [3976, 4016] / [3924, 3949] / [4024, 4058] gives -1.48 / 17.6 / 21.8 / 23.5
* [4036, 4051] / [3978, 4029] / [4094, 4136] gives -0.90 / 22.7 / 23.5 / 21.4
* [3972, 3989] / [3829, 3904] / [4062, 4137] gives 0.90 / 17.2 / 18.5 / 21.9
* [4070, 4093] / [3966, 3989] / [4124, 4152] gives -1.42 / 16.8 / 22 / 22.9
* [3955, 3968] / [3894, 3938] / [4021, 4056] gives 2.74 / 17.8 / 15.7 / 23.7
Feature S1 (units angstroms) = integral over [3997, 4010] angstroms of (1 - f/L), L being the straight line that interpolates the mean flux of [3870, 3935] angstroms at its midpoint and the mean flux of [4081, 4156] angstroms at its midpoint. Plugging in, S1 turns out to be -2.45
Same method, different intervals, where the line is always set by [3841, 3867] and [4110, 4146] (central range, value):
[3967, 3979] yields 3.6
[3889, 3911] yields 1.7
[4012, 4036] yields -2.9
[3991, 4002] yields -0.8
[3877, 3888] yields 1.8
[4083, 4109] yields 2.4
